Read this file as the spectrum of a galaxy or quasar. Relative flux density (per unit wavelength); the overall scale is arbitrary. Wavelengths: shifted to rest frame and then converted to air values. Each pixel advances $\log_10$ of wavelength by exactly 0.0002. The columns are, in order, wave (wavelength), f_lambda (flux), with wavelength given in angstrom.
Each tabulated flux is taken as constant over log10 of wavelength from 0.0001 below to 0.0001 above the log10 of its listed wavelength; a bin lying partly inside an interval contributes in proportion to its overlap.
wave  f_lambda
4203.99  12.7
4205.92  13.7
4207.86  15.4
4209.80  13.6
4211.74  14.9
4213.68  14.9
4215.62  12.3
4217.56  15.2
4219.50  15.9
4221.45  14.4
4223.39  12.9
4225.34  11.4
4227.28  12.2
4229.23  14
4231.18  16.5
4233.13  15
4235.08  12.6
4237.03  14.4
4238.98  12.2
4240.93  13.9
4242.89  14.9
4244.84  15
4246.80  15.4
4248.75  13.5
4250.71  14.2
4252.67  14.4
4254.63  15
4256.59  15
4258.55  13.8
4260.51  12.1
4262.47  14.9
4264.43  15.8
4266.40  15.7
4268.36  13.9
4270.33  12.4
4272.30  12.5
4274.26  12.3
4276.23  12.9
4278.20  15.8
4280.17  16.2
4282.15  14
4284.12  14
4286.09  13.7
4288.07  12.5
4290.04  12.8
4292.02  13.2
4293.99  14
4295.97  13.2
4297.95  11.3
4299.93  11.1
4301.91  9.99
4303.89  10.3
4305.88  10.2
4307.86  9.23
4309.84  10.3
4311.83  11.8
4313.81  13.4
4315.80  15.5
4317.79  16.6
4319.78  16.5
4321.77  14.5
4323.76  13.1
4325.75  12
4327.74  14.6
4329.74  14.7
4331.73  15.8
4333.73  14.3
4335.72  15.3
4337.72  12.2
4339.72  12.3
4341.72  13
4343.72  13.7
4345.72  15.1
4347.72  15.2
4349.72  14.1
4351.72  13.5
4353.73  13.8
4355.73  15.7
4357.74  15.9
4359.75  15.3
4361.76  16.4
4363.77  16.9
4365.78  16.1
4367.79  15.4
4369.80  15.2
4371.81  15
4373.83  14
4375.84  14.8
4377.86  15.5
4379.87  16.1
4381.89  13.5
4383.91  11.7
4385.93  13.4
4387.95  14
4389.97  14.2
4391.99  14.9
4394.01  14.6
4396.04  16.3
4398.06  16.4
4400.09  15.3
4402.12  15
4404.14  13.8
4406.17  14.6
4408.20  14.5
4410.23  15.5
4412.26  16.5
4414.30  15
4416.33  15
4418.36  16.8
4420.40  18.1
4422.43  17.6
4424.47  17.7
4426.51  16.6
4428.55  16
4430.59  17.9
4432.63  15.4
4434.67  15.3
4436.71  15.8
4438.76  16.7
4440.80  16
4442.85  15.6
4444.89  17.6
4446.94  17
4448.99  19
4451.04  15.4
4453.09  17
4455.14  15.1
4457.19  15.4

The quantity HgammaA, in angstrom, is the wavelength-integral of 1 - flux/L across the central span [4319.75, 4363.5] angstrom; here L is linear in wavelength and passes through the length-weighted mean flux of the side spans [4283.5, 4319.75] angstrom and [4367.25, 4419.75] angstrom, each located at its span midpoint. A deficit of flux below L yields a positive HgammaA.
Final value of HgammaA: -2.8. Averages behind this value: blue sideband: 12.5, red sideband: 14.9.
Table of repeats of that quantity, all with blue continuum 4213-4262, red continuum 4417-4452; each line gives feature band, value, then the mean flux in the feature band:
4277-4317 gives 5.9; 12.6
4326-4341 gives 1.3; 14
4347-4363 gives 0.6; 15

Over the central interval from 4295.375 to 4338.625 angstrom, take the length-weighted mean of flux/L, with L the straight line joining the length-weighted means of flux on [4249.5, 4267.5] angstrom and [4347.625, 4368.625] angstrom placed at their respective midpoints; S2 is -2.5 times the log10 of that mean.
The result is 0.15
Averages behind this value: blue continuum 14.5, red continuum 15.3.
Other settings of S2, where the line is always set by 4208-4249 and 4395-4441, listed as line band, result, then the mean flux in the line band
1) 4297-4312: 0.38 mag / 10.5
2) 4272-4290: 0.07 mag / 13.8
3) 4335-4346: 0.13 mag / 13.5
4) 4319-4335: 0.05 mag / 14.4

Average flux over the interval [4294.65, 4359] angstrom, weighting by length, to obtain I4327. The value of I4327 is 13.4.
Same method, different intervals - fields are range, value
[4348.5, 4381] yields 15.2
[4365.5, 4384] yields 14.8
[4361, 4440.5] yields 15.5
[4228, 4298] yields 14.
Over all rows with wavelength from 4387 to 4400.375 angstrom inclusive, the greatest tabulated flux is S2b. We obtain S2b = 16.4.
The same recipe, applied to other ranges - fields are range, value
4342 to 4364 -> 16.9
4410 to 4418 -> 16.5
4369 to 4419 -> 16.8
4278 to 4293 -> 16.2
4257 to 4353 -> 16.6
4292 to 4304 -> 14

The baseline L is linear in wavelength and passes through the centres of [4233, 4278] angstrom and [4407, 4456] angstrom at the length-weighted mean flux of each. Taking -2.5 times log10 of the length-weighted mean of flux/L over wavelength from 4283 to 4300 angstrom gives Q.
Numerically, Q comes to 0.12 mag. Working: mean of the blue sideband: 14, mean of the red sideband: 16.4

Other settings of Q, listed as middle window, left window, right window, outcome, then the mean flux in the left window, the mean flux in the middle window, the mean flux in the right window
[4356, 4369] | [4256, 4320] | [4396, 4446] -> -0.083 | 13.2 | 16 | 16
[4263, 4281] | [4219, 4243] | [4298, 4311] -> -0.196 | 13.8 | 14.2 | 10.3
